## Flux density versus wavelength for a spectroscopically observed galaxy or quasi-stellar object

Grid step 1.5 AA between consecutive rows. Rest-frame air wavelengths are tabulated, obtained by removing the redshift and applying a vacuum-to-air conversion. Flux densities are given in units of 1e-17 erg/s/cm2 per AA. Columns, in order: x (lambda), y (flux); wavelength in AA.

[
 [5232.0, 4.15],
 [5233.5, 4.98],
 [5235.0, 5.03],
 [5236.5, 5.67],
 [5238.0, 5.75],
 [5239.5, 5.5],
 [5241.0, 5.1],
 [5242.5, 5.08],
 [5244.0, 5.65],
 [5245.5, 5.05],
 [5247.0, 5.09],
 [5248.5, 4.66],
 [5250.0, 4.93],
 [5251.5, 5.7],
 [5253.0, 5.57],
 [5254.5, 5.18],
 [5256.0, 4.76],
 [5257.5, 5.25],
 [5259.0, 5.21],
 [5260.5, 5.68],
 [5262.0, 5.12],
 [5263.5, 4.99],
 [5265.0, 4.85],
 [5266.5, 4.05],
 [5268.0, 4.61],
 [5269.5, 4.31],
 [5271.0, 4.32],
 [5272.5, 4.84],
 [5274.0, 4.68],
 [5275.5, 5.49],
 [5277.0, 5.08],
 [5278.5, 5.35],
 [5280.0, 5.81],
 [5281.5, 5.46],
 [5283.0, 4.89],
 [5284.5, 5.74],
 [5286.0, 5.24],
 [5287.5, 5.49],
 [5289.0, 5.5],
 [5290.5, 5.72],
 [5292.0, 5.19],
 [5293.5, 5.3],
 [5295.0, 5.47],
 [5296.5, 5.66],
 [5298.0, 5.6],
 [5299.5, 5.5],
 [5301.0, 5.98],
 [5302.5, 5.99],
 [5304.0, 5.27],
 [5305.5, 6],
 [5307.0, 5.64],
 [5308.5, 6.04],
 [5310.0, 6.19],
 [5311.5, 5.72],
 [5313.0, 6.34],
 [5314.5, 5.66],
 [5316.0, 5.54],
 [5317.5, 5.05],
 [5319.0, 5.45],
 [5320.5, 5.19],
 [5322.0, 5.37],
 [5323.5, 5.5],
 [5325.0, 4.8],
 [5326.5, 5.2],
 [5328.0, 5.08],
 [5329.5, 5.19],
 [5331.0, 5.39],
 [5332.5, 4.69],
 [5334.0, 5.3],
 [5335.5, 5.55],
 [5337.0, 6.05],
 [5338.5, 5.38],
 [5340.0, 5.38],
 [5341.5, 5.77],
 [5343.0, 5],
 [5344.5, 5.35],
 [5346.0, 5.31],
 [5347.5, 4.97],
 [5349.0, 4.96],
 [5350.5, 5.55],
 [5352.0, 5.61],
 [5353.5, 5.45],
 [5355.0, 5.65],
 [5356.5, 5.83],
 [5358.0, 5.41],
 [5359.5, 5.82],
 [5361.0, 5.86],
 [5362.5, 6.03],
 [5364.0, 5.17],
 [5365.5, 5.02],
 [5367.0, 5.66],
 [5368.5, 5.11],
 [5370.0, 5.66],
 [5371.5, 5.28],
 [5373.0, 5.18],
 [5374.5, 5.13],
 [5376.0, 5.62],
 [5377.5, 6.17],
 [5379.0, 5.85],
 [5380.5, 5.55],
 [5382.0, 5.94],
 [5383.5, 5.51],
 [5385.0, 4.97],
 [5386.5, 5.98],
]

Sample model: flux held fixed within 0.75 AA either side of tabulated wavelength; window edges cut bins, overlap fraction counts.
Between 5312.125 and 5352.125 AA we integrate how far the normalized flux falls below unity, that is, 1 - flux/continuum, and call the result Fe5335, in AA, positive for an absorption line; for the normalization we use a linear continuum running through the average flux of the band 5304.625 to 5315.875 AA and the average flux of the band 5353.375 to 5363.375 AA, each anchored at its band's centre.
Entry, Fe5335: 3.3 AA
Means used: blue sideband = 5.91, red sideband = 5.73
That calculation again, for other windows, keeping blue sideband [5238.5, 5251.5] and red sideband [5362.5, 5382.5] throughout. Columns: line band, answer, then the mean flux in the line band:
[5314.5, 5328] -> 0.2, 5.27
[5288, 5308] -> -1.1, 5.61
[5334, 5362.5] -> -0.3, 5.5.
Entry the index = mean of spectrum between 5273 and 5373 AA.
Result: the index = 5.46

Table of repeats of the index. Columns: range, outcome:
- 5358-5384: 5.56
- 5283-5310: 5.6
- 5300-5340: 5.52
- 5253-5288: 5.07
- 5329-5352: 5.33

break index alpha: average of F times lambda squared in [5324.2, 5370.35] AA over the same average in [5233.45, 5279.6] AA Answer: 1.10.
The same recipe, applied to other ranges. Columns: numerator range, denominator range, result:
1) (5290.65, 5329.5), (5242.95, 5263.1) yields 1.09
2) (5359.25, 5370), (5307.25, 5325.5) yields 1.01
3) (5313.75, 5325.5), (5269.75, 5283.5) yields 1.07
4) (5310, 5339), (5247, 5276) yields 1.12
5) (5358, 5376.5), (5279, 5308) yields 1.01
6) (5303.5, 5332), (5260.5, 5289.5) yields 1.11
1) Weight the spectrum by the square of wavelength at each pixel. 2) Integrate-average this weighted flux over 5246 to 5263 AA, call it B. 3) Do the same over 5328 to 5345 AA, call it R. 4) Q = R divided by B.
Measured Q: 1.06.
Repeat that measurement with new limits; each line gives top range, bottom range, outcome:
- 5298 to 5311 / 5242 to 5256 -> 1.14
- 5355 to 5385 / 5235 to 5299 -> 1.11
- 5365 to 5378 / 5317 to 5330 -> 1.06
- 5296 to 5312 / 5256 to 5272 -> 1.21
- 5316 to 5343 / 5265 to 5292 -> 1.06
